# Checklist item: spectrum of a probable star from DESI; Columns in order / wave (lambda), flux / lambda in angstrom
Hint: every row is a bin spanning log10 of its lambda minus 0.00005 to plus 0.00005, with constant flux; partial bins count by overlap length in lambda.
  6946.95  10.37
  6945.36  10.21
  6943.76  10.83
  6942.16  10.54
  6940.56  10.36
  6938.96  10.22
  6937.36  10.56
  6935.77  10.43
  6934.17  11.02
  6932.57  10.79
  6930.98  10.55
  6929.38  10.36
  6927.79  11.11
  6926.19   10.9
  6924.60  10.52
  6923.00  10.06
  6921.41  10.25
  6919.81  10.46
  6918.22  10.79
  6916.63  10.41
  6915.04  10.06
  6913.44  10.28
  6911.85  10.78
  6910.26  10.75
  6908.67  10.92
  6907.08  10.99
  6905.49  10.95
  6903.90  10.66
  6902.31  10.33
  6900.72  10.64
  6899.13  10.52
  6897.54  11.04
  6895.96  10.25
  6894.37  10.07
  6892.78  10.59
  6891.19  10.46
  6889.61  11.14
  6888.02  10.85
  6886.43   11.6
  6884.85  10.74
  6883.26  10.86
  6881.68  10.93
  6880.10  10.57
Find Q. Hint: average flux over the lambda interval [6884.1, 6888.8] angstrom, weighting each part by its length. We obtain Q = 11.1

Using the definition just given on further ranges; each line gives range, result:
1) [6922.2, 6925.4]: 10.3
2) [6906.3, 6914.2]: 10.8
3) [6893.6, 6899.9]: 10.5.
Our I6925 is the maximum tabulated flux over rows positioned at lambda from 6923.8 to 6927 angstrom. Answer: 10.9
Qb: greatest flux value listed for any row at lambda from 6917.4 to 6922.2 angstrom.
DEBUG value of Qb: 10.79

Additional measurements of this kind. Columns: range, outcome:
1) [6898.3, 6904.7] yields 10.66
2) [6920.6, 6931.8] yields 11.11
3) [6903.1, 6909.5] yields 10.99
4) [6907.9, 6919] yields 10.92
